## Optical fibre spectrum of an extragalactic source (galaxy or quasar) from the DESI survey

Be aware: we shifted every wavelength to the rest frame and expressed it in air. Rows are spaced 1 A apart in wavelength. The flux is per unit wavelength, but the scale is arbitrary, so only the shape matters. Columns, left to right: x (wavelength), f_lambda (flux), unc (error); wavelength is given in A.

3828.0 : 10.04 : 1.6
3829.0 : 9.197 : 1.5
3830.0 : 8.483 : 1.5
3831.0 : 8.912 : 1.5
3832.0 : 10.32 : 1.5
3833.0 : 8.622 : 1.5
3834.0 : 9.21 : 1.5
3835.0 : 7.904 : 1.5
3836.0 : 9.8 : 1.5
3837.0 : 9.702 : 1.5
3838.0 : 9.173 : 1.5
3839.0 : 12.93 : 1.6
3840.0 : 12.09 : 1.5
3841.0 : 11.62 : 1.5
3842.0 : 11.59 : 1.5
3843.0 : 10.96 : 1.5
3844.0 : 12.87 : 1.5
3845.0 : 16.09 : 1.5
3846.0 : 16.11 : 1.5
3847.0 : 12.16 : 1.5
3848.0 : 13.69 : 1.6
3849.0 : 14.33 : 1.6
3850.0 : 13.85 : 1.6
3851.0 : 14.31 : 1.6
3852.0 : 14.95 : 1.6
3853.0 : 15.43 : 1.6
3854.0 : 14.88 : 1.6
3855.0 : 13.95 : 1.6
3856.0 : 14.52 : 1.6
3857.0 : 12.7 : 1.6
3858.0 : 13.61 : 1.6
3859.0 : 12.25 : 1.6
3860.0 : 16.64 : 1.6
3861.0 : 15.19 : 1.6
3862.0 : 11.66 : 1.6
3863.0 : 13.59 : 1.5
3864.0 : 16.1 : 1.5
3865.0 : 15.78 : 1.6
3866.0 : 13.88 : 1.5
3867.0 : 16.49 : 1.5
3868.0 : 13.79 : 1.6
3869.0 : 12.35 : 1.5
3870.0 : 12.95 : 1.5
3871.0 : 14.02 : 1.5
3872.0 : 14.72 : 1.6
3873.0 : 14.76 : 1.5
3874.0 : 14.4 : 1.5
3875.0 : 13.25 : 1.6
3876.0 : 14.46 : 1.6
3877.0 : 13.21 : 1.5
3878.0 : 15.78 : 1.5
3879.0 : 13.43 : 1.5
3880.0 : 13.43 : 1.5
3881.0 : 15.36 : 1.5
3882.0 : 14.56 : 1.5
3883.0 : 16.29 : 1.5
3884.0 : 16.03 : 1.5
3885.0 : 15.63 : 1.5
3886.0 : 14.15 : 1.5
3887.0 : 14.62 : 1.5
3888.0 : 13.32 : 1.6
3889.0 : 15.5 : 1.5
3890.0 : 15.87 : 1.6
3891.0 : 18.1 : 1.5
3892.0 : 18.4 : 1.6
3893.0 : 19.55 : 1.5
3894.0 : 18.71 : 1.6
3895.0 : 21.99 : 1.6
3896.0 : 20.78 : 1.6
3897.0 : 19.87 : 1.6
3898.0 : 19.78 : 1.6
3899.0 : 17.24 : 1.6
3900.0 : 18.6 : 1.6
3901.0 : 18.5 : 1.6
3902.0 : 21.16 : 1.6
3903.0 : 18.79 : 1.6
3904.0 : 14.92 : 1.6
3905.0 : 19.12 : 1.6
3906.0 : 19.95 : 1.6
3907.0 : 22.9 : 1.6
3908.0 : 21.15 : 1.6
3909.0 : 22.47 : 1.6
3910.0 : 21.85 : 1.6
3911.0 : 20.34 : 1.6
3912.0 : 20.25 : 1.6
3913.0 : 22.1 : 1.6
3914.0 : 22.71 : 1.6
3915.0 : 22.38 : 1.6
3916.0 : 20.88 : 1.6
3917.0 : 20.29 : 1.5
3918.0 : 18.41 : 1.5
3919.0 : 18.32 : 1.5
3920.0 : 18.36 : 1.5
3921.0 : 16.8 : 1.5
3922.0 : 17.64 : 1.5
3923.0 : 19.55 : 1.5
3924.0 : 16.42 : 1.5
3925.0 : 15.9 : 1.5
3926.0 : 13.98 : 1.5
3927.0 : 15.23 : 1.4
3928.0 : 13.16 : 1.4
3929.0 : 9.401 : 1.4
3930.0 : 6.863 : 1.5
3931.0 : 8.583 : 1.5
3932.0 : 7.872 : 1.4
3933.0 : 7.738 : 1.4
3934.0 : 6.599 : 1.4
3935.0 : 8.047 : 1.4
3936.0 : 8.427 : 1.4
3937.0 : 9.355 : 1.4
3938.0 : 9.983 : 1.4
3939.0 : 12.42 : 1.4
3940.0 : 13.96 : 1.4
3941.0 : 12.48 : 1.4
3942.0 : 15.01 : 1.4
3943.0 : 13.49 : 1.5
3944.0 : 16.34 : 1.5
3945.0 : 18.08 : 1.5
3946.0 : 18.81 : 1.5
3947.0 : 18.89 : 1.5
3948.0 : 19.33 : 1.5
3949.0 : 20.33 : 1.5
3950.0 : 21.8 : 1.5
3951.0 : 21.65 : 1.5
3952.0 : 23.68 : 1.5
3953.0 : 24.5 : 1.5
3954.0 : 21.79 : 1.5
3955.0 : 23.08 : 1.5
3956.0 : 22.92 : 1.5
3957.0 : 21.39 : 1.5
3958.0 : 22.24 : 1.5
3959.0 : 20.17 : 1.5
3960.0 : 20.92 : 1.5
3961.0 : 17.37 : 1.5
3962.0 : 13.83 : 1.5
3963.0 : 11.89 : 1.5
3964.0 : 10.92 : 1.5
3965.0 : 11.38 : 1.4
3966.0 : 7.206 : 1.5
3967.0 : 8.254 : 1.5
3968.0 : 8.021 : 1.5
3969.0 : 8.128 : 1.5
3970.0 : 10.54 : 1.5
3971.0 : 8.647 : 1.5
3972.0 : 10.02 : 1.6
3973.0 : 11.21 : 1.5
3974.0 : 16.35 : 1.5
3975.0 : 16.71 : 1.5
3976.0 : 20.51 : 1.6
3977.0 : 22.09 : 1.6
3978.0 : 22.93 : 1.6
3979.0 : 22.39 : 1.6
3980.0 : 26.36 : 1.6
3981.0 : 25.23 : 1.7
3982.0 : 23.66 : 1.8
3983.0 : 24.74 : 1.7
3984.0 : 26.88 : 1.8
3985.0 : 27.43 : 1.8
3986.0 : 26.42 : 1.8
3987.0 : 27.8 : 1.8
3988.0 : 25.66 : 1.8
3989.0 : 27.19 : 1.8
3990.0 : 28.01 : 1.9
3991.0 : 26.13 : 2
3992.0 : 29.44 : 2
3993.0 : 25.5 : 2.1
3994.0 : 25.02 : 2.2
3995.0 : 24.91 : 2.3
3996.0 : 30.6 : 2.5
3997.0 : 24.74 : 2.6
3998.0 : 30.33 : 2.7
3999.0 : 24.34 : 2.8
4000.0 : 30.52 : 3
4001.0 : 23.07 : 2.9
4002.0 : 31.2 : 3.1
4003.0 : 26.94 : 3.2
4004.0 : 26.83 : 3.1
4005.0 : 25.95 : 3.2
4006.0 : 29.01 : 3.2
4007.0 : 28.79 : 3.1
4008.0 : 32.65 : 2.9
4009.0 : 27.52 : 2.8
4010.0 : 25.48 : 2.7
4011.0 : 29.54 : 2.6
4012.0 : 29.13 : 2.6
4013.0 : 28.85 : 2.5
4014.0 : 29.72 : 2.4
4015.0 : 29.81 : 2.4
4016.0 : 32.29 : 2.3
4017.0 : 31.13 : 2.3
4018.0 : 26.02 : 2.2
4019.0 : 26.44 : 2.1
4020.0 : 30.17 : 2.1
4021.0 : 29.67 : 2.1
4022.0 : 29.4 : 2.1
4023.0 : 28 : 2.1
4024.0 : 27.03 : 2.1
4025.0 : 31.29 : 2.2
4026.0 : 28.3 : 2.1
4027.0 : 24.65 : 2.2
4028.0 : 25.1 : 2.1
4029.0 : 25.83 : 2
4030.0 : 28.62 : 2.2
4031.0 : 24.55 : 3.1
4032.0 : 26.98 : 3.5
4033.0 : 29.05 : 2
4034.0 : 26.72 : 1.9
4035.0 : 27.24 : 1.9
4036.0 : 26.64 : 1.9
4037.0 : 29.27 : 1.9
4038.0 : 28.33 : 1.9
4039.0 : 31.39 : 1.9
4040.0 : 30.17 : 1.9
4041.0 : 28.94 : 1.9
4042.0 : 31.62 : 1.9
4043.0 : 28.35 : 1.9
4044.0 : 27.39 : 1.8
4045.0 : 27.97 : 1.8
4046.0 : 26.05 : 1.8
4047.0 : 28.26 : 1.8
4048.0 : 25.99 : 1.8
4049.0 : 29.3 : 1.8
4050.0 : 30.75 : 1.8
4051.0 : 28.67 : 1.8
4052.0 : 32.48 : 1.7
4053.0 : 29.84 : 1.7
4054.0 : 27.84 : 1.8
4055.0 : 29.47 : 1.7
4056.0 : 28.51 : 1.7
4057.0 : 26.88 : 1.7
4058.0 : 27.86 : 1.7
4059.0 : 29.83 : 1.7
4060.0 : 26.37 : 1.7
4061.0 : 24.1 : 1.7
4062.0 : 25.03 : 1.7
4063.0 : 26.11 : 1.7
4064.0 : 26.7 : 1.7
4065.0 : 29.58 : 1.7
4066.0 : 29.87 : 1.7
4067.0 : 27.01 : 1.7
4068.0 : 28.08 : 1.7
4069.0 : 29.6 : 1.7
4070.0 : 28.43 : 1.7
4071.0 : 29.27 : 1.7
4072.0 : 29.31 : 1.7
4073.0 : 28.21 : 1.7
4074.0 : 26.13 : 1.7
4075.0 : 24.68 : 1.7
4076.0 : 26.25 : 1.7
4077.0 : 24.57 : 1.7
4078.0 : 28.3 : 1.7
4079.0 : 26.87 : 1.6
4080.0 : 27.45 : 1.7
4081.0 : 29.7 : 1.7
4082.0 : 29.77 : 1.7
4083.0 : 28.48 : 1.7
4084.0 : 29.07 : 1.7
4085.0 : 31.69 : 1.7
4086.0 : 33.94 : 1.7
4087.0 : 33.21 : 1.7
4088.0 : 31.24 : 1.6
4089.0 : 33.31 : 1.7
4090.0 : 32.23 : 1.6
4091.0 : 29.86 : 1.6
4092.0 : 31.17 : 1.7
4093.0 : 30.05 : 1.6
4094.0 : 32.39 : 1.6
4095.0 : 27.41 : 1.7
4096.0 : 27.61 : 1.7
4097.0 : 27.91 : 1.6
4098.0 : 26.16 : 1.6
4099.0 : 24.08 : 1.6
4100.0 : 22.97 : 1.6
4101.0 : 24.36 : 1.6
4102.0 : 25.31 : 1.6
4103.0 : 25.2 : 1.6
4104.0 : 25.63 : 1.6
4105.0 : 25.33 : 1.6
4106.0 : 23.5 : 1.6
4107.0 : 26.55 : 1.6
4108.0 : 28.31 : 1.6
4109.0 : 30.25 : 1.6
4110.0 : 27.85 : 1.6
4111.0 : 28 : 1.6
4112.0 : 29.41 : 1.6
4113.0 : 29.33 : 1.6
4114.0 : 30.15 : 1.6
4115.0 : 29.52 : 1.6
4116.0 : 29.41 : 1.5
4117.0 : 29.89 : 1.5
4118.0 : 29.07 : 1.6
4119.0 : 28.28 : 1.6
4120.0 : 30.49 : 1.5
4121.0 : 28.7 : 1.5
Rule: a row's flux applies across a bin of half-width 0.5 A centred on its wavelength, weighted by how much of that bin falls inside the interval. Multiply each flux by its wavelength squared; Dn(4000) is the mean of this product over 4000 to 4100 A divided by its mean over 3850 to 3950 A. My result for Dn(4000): 1.93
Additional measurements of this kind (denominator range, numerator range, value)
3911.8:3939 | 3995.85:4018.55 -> 2.04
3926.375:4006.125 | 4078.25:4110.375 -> 1.60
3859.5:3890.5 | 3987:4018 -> 2.05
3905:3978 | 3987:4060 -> 1.81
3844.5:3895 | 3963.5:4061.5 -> 1.85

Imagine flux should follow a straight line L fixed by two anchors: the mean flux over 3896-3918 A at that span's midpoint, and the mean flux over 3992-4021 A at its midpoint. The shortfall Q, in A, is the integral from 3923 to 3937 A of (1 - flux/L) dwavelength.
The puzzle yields 7.0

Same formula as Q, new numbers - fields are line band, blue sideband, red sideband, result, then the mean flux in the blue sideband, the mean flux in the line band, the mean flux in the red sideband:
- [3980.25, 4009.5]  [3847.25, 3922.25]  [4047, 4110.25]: -4.93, 16.7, 27.1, 28.2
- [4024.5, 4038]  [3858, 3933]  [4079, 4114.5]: -1.48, 16.4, 27.3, 28.5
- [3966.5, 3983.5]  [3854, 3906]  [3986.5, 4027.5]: 5.62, 15.8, 16.8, 28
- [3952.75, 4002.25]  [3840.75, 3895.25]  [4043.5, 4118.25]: 1.94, 14.7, 20.9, 28.2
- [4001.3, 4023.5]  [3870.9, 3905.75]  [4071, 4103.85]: -4.50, 16.6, 28.8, 28.4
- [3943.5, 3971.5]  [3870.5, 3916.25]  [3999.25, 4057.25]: 7.13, 17.7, 16.9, 28.4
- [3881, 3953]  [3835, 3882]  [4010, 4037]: 6.49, 13.6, 16.8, 28.1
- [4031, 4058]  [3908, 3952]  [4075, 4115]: -4.40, 16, 28.5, 28.3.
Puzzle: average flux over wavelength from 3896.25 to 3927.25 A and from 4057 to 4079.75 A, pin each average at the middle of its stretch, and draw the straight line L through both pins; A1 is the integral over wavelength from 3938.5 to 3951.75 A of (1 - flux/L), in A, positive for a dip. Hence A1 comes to 2.4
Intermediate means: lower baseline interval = 19.3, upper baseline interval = 27.4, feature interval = 17.2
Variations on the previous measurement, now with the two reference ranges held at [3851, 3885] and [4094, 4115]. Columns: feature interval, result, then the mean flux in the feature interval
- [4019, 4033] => -3.00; 27.7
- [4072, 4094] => -3.04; 29.4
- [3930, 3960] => 4.09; 16.1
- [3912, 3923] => -1.80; 19.8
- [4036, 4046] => -2.29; 29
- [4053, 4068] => -1.82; 27.6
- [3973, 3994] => -3.77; 24.3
